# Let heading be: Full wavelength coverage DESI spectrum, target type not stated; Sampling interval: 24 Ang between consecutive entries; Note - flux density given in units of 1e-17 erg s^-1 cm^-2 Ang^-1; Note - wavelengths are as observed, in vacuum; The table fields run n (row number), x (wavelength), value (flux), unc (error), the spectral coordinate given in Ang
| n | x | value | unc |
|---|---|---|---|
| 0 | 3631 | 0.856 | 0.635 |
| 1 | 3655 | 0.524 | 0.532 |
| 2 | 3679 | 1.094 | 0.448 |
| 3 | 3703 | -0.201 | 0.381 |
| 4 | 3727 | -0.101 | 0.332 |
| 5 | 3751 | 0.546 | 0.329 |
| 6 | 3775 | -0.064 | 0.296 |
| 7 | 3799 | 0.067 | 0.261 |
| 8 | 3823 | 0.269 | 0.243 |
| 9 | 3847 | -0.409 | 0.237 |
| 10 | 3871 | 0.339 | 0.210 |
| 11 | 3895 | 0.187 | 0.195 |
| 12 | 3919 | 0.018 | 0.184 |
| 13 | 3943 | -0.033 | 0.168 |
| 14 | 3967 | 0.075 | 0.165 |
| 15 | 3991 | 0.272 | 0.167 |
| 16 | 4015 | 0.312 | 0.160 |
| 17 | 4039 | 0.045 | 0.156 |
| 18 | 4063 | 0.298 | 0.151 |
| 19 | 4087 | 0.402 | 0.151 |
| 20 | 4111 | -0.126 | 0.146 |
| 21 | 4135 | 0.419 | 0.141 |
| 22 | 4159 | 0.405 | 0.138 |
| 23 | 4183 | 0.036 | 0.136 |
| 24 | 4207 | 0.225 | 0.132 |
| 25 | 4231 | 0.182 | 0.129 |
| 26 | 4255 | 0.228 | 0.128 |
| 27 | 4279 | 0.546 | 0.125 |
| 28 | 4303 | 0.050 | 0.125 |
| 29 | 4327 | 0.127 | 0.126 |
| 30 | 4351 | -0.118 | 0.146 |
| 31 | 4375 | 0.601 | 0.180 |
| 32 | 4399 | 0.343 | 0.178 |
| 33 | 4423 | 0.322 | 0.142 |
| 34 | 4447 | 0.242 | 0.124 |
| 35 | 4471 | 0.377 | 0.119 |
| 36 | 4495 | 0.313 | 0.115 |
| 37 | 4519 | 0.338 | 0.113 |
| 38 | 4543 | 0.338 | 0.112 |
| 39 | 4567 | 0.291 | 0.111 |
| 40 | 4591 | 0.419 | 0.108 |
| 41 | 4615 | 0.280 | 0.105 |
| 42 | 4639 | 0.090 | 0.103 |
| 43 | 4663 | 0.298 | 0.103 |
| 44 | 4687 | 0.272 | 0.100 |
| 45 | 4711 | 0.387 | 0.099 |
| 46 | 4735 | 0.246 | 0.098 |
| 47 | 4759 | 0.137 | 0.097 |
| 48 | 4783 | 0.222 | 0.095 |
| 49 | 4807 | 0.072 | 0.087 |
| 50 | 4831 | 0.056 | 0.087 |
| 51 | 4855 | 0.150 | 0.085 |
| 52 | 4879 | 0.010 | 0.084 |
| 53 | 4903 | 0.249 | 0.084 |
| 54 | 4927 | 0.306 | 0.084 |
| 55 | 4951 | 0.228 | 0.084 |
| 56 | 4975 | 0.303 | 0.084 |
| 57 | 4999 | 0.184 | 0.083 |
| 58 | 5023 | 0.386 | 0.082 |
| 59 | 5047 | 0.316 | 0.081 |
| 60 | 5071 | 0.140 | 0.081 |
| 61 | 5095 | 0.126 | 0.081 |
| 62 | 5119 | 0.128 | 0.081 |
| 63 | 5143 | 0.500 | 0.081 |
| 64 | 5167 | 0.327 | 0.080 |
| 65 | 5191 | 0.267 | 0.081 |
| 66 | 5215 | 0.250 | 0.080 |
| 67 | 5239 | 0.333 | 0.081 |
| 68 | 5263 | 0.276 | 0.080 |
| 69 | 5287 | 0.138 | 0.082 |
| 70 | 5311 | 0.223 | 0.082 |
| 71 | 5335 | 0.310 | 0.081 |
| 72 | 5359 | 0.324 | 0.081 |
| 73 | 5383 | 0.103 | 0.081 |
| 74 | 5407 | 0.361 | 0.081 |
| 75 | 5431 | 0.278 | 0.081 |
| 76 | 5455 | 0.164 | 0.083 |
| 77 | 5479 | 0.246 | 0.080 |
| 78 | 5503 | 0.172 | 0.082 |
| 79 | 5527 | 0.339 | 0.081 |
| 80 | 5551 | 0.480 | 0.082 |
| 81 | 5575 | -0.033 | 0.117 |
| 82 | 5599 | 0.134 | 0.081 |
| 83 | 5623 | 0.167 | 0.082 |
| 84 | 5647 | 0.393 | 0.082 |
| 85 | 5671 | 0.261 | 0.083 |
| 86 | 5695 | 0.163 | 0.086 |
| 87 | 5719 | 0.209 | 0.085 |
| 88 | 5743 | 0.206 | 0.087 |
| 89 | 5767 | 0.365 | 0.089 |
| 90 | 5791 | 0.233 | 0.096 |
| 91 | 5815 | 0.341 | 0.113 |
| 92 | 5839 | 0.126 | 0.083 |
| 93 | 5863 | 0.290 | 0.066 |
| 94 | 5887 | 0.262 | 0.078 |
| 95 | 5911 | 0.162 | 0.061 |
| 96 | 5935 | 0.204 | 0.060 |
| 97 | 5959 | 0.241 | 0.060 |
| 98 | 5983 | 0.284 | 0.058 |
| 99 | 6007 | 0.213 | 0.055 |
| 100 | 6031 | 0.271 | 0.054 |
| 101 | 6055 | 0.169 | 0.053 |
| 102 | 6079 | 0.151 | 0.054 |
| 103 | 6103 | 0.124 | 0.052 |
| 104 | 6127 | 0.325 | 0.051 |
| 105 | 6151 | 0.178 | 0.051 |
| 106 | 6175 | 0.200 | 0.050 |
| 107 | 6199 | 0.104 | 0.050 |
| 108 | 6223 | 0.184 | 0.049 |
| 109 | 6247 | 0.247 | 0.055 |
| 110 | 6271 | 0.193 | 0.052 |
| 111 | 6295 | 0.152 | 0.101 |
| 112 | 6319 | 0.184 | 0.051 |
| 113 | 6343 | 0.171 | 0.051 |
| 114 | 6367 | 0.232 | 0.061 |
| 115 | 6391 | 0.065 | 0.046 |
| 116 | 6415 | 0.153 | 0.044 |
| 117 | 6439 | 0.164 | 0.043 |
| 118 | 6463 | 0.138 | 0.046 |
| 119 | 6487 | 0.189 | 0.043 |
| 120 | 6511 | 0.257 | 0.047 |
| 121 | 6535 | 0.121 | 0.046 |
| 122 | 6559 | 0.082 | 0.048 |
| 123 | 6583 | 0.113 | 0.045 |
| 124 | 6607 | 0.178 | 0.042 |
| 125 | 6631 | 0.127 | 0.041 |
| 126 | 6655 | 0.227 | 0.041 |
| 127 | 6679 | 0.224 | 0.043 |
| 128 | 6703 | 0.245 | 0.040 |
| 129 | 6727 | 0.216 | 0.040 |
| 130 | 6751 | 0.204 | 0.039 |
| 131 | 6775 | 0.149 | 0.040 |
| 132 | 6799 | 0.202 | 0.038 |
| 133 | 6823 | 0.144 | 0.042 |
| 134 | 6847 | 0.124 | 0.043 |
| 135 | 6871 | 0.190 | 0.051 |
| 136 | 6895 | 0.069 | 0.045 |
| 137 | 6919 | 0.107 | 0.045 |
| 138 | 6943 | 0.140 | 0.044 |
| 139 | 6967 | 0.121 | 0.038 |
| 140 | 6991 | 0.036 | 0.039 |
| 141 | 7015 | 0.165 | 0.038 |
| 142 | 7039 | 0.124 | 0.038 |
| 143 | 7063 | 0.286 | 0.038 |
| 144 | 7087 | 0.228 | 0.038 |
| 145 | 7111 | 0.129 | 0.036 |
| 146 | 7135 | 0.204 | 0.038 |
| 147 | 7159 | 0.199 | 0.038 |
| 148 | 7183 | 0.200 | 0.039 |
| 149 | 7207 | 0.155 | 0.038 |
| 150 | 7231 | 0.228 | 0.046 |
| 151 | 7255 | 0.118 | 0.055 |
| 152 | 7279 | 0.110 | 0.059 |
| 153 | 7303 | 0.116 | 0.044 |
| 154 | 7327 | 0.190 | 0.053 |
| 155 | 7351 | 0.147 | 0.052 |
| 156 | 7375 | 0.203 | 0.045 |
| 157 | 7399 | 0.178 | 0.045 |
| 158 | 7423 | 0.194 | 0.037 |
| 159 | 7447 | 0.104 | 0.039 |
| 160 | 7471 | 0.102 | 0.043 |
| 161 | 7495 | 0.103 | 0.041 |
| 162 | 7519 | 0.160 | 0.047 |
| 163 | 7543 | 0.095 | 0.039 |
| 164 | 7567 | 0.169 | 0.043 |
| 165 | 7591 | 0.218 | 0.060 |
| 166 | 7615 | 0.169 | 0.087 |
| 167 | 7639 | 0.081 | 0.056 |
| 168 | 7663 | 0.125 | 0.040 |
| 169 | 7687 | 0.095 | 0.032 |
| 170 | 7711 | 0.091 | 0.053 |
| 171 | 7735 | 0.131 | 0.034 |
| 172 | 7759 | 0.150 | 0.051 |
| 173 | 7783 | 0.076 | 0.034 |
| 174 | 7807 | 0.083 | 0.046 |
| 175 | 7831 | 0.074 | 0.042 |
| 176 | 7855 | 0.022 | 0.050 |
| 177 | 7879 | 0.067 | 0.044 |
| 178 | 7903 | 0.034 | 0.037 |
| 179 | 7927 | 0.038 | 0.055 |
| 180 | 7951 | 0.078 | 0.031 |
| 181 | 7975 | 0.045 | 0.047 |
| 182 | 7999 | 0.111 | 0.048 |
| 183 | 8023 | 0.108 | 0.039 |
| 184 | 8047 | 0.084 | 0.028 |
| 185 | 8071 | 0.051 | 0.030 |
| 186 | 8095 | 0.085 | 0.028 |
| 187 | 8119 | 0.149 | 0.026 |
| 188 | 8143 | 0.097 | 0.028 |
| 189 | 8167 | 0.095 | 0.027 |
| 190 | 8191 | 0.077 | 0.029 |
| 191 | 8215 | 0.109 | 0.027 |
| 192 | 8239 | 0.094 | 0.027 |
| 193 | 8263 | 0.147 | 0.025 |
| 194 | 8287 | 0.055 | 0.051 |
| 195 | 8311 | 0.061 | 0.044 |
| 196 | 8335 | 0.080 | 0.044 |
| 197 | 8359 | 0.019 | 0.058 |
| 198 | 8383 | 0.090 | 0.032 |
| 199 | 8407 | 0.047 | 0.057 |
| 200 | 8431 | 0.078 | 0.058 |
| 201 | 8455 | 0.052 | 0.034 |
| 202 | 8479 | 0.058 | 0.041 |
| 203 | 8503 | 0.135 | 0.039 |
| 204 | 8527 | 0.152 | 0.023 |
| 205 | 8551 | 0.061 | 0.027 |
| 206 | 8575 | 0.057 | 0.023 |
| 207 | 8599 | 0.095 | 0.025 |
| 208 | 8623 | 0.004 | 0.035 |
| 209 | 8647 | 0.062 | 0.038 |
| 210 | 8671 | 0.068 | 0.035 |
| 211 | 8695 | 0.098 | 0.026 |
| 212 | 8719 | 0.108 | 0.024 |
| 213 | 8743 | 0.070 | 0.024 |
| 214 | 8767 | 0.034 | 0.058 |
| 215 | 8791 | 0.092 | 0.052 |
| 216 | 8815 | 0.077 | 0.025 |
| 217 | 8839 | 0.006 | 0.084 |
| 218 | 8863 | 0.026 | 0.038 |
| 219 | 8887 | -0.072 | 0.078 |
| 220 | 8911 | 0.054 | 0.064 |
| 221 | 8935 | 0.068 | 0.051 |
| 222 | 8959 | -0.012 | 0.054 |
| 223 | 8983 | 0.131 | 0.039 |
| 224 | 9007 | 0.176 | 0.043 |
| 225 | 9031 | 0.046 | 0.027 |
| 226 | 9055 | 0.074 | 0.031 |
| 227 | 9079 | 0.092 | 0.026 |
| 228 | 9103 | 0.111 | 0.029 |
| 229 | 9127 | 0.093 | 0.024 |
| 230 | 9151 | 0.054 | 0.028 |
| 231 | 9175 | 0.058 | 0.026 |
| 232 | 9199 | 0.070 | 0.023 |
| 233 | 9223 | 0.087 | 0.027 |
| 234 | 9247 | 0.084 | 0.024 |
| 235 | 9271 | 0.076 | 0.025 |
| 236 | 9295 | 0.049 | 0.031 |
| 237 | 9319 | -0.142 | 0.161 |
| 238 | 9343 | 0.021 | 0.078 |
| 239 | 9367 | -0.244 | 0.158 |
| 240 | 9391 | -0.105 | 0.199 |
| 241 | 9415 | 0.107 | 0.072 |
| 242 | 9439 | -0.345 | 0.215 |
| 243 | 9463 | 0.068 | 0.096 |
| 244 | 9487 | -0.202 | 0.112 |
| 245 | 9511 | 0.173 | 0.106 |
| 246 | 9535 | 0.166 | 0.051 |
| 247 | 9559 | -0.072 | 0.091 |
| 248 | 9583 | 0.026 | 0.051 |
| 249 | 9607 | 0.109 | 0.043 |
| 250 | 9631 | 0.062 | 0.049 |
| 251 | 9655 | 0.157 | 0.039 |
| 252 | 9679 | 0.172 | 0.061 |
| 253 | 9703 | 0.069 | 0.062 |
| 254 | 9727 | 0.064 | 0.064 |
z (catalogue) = 1.01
